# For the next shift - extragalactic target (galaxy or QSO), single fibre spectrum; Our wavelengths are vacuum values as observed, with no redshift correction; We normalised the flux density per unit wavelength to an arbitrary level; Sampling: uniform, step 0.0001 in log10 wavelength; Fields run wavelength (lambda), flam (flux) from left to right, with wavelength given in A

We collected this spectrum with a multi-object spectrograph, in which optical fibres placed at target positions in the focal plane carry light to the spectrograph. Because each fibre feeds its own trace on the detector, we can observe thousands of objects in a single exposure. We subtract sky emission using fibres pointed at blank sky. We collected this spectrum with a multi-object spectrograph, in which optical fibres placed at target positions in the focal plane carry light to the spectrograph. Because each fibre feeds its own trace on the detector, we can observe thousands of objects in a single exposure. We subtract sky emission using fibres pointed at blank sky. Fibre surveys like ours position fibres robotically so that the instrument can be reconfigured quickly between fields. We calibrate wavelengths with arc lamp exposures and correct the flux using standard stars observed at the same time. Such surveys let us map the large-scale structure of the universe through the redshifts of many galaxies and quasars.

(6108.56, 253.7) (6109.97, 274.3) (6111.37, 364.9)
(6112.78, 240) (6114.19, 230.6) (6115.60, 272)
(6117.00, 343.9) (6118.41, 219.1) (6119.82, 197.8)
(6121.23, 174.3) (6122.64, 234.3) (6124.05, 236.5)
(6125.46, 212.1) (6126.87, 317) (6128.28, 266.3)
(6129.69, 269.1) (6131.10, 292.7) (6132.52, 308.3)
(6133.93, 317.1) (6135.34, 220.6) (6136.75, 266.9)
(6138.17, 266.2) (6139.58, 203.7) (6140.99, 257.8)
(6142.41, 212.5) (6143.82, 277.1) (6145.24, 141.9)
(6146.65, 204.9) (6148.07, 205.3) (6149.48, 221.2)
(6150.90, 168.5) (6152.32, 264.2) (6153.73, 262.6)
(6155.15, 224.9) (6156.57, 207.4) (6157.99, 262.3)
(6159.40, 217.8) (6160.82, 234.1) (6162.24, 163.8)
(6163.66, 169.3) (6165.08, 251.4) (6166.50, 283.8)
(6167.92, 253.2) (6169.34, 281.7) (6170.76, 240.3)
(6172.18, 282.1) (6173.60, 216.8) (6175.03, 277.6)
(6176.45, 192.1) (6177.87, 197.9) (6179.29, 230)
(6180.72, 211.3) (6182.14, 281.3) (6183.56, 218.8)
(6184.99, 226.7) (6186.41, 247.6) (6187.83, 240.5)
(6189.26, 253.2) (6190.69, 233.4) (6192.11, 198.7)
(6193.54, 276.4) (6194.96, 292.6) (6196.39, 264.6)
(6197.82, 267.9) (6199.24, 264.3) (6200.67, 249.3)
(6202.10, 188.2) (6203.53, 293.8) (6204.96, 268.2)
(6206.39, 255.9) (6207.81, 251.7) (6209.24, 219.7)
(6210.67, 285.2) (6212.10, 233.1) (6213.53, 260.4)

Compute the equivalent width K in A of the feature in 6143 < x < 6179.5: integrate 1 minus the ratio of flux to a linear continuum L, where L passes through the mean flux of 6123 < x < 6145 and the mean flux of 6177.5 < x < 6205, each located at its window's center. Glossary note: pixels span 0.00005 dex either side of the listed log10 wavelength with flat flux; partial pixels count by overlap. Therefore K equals 3.5 A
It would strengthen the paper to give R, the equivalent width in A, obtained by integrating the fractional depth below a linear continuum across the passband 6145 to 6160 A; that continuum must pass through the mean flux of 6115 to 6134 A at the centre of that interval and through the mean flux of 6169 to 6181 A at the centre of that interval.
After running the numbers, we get 1.7 A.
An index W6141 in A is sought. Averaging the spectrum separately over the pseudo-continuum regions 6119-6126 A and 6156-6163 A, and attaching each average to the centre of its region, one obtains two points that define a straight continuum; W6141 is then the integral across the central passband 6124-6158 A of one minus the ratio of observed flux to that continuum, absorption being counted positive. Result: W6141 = -4.7 A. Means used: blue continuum 211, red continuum 217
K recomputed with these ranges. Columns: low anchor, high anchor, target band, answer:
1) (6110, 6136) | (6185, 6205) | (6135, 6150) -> 2.0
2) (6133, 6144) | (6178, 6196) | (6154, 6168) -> 1.2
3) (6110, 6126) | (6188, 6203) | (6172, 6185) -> 0.9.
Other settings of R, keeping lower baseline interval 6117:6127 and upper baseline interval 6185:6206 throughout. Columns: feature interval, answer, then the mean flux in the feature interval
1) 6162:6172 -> 0.1 A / 241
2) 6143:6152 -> 1.2 A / 206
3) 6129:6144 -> -1.8 A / 262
